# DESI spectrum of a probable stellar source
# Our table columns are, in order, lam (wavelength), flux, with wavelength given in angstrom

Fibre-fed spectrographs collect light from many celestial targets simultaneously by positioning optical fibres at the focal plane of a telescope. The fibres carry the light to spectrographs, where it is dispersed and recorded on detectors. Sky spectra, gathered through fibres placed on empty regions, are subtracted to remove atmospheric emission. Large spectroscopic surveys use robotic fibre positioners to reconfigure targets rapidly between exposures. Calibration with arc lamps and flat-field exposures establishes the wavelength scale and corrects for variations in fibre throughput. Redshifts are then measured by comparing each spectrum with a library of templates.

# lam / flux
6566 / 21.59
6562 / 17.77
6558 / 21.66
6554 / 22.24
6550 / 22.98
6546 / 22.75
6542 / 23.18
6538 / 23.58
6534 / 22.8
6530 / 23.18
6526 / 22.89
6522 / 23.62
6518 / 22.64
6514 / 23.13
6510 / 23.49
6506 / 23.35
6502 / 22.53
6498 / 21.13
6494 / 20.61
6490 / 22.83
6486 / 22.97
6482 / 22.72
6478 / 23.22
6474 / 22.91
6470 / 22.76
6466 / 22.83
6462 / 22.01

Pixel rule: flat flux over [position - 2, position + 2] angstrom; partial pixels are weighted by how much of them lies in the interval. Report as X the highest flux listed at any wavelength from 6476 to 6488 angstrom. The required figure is 23.22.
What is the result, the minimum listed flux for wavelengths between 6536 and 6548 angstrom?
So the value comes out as 22.75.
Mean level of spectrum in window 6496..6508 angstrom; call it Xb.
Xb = 22.3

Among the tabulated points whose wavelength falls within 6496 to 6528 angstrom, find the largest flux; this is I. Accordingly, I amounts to 23.62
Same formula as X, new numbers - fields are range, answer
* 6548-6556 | 22.98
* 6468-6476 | 22.91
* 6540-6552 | 23.18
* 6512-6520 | 23.13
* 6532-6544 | 23.58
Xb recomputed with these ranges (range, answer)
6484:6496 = 22.1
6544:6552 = 22.9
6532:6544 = 23.2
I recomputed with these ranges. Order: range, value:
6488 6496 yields 22.83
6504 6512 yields 23.49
